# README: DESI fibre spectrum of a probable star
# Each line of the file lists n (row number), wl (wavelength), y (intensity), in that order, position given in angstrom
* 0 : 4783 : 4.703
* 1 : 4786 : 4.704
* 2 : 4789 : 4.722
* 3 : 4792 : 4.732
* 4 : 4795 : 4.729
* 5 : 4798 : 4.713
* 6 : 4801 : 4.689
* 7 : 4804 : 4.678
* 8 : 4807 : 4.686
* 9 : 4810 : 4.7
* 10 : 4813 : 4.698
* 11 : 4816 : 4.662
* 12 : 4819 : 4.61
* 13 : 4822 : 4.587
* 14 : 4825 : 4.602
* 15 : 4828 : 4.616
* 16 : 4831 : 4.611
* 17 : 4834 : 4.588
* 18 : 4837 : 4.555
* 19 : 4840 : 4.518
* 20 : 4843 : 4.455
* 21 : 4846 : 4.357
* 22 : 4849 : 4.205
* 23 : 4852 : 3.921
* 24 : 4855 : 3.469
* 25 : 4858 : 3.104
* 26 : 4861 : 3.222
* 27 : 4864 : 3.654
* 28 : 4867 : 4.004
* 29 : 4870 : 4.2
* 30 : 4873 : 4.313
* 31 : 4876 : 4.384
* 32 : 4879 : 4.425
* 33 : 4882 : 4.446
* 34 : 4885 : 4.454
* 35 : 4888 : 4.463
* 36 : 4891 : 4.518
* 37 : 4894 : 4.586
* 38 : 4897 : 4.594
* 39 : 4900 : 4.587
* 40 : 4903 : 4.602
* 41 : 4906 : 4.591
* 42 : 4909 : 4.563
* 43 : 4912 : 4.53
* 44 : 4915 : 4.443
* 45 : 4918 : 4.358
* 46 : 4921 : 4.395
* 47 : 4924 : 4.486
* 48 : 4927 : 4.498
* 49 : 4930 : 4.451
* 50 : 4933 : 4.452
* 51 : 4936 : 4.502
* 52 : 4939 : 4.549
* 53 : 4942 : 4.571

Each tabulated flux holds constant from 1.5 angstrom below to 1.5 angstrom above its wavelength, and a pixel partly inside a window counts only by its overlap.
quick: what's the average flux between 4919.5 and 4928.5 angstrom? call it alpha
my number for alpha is 4.46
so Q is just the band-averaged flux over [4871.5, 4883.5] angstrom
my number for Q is 4.39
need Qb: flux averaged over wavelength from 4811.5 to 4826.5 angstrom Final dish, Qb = 4.63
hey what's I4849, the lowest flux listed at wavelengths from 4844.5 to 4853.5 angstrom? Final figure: 3.921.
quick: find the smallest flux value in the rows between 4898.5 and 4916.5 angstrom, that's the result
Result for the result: 4.443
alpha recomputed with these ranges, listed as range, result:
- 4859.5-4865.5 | 3.44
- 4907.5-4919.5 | 4.47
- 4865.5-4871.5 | 4.1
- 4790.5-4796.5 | 4.73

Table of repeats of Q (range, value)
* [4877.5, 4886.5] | 4.44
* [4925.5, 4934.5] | 4.47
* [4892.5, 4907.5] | 4.59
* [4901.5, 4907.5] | 4.6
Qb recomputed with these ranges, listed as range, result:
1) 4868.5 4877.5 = 4.3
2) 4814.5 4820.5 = 4.64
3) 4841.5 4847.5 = 4.41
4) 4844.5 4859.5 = 3.81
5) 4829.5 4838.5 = 4.58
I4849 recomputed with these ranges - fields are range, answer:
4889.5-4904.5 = 4.518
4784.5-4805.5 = 4.678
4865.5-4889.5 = 4.004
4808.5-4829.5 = 4.587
